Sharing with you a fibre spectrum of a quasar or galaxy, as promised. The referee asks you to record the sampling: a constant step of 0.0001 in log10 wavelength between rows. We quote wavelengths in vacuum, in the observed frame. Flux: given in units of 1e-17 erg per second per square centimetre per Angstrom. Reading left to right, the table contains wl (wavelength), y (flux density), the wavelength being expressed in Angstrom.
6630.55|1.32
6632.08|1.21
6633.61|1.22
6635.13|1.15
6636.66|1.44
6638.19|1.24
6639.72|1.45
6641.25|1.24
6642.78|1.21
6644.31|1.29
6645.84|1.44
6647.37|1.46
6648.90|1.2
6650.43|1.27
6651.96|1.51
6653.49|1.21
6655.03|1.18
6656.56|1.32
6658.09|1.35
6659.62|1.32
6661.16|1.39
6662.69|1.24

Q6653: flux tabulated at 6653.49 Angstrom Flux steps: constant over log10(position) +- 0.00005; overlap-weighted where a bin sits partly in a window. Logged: 1.21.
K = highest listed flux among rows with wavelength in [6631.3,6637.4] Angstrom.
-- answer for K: 1.44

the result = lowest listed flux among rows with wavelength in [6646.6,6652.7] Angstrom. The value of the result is 1.2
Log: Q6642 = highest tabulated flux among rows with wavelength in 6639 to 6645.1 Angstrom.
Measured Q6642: 1.45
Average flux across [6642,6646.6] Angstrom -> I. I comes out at 1.31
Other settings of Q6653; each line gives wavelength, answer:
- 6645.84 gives 1.44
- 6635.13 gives 1.15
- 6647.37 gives 1.46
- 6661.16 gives 1.39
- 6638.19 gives 1.24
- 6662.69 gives 1.24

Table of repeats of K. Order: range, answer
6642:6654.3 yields 1.51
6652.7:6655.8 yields 1.21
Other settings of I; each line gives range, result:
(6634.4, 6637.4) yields 1.29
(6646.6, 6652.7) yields 1.36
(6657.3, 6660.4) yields 1.33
